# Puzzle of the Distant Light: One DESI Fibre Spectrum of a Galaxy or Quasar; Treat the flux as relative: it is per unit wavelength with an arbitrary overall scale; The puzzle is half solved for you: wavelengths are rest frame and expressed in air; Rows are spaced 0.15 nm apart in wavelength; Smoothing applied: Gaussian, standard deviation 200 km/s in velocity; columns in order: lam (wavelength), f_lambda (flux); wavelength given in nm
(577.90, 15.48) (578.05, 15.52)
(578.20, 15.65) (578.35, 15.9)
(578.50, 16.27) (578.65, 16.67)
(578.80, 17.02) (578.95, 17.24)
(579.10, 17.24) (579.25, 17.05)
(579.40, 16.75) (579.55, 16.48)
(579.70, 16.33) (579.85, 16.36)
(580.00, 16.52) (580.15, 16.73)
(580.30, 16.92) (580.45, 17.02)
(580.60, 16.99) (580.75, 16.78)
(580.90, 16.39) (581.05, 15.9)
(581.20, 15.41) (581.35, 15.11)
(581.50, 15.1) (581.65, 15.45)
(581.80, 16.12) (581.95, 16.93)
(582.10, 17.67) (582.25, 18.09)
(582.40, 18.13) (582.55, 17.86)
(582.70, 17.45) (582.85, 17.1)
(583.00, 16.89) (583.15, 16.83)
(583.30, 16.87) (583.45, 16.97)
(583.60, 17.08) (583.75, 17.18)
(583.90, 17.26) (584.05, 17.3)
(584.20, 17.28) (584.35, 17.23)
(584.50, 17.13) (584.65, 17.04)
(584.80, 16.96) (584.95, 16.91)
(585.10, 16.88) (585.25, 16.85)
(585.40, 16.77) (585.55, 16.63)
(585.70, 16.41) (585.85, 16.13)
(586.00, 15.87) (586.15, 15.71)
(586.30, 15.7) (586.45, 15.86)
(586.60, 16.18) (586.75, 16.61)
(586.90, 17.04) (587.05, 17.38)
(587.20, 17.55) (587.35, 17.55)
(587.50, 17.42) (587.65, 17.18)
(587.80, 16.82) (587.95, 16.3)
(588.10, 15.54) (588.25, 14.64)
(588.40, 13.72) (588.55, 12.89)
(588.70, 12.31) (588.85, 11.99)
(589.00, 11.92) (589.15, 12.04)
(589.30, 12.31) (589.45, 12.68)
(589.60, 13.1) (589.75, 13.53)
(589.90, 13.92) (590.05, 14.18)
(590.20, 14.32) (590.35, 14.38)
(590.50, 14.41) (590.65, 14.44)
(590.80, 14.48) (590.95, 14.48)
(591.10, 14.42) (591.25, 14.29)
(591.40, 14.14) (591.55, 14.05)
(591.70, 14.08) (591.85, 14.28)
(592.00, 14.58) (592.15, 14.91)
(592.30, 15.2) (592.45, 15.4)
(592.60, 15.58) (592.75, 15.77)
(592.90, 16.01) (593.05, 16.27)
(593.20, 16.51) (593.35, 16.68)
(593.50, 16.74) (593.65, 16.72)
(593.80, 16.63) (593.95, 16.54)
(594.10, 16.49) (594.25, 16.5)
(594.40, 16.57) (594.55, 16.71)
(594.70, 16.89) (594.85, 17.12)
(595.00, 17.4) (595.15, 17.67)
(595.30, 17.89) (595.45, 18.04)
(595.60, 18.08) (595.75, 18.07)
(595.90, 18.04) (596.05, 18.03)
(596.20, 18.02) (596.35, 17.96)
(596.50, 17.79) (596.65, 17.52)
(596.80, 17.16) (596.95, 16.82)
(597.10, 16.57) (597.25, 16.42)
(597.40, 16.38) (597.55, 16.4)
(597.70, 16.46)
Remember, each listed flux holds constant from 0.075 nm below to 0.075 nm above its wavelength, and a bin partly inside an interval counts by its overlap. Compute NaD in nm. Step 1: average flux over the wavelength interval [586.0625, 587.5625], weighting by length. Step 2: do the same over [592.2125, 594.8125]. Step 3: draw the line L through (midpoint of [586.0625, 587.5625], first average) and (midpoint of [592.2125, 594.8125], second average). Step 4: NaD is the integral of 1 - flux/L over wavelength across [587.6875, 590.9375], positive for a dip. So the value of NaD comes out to 0.53 nm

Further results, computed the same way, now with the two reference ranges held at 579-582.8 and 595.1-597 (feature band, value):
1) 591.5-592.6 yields 0.175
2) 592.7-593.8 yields 0.073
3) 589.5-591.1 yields 0.300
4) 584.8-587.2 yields 0.076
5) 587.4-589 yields 0.225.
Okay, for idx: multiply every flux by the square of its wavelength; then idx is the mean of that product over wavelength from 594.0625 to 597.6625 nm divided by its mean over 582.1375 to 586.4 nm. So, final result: 1.1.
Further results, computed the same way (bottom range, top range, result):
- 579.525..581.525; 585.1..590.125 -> 0.95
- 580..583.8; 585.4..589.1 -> 0.95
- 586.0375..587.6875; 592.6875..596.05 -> 1.04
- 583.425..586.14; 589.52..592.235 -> 0.86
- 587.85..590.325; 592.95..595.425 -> 1.27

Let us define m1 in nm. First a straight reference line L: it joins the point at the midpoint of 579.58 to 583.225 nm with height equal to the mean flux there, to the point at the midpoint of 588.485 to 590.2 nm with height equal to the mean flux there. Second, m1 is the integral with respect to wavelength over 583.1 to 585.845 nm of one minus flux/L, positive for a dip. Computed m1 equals -0.32 nm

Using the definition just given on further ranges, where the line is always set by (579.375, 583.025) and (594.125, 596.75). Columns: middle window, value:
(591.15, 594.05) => 0.311 nm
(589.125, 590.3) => 0.263 nm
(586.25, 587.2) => 0.024 nm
